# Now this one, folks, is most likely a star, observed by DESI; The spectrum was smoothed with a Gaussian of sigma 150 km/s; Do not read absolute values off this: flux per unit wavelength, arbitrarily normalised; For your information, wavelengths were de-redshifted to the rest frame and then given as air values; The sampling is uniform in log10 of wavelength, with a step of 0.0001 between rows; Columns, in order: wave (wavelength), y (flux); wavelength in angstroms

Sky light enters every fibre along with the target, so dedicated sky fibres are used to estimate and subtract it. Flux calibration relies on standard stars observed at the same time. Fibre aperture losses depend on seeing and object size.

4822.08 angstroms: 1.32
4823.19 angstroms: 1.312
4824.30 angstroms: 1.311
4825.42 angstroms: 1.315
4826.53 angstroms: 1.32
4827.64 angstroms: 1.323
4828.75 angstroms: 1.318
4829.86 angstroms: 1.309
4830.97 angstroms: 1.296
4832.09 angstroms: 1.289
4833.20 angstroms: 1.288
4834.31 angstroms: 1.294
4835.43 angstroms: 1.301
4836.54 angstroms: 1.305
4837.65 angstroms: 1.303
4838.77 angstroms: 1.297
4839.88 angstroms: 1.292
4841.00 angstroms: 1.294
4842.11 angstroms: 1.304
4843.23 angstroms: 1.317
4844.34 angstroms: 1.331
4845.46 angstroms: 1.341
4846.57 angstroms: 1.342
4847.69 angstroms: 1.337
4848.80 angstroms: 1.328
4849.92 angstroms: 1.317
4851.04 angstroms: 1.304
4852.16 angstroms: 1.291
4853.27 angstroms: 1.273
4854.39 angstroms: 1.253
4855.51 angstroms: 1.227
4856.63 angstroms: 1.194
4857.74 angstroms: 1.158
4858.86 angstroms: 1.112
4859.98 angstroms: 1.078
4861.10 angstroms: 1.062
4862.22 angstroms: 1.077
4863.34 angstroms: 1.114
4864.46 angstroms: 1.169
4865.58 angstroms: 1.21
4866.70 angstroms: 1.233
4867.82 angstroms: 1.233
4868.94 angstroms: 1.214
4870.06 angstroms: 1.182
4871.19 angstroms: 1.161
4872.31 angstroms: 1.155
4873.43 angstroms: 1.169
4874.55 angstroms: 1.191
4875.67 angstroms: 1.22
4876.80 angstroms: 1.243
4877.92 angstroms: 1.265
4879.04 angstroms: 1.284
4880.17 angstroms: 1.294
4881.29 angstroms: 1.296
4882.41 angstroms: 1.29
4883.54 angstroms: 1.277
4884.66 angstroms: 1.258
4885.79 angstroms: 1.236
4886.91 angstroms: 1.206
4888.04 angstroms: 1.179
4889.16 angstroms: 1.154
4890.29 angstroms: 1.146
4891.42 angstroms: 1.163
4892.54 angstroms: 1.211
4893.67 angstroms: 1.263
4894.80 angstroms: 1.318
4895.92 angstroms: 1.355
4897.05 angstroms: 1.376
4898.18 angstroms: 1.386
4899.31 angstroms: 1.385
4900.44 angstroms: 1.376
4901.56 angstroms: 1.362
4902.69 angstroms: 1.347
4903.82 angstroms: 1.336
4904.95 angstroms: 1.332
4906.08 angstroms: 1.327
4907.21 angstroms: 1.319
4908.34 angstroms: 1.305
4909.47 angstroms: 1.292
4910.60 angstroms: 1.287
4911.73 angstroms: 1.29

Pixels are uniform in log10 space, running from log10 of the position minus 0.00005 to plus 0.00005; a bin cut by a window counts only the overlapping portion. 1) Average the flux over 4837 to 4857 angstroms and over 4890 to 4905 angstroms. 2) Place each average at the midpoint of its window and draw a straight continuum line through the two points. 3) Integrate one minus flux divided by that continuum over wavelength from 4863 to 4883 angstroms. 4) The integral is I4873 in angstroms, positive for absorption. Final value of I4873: 1.3 angstroms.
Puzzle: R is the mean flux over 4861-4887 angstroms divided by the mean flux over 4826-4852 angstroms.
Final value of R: 0.93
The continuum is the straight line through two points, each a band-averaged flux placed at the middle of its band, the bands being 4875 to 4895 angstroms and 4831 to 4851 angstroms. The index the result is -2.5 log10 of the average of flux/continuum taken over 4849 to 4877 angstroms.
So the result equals 0.070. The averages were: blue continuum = 1.31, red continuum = 1.24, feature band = 1.19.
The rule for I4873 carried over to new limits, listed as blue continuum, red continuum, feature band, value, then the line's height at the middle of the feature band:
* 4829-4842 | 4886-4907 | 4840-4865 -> 1.11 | 1.3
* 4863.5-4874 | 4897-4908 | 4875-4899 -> 0.33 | 1.28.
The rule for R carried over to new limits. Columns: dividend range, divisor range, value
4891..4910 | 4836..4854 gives 1.01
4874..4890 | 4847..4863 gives 1.02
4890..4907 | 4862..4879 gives 1.10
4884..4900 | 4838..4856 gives 0.97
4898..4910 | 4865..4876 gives 1.12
